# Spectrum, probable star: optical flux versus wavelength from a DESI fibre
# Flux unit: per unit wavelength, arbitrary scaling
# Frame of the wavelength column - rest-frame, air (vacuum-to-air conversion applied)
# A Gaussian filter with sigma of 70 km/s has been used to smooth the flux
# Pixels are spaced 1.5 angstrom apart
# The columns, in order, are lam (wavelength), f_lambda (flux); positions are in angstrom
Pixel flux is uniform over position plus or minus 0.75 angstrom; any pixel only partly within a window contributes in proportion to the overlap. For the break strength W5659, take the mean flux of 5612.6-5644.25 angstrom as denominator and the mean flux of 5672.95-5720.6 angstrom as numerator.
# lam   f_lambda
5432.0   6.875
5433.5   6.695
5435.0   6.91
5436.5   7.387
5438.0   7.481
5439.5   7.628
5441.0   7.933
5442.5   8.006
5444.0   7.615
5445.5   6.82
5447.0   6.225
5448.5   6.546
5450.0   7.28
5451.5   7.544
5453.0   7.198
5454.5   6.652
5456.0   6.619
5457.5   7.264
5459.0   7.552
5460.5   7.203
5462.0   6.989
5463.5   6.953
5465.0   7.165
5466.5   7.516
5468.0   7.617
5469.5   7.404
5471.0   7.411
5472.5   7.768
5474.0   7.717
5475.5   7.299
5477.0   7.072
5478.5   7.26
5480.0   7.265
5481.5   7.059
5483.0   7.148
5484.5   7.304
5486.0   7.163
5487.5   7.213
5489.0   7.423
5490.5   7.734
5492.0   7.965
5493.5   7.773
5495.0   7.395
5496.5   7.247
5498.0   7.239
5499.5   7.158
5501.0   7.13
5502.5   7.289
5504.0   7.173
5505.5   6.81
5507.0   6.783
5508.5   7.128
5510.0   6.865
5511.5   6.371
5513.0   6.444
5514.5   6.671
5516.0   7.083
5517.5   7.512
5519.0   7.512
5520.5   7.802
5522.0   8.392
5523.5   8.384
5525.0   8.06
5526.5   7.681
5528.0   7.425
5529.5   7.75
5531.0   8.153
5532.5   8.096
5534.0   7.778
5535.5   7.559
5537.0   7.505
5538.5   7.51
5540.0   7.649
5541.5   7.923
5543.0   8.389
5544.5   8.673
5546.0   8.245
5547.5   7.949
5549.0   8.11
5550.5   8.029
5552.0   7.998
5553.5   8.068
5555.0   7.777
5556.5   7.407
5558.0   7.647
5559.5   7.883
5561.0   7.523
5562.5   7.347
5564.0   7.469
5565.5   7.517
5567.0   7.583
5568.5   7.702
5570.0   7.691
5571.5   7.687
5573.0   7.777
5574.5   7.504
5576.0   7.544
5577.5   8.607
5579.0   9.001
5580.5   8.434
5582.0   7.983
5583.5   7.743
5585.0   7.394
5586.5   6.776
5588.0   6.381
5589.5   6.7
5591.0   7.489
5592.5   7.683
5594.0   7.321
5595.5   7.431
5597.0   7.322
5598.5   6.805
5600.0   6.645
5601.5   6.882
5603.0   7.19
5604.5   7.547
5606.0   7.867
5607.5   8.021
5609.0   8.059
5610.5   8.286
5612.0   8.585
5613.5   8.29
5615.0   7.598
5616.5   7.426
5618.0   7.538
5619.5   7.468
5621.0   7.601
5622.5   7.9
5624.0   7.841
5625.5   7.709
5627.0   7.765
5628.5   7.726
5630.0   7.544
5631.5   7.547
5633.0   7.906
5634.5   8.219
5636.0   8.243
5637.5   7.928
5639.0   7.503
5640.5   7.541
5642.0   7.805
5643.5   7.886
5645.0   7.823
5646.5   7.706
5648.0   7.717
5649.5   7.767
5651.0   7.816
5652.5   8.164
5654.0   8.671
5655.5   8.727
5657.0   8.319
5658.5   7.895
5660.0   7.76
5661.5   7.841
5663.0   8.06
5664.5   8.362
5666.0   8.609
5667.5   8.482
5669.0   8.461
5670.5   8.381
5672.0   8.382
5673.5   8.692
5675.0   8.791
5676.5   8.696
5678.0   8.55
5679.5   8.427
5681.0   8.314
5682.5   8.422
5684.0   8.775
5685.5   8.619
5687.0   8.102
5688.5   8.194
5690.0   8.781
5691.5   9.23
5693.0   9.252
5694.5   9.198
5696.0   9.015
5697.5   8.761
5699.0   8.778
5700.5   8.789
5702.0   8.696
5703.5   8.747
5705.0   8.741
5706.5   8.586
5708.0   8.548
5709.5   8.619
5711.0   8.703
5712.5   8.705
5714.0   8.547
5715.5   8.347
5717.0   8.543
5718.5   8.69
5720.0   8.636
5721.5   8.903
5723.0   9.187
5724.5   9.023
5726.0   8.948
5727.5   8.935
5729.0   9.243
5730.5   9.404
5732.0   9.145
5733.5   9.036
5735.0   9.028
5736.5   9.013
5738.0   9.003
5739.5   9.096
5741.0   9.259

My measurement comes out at 1.12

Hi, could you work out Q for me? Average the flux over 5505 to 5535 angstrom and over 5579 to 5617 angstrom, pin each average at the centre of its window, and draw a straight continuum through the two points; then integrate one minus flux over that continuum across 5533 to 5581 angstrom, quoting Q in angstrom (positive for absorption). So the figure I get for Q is -2.4 angstrom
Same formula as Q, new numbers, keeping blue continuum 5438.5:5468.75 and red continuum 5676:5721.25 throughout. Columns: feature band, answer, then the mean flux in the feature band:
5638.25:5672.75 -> 1.4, 8.07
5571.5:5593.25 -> 0.9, 7.65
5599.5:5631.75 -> 1.9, 7.69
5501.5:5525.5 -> 1.0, 7.26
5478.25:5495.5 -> 0.0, 7.4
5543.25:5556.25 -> -0.5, 8.09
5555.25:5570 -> 0.5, 7.58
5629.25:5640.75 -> 0.7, 7.82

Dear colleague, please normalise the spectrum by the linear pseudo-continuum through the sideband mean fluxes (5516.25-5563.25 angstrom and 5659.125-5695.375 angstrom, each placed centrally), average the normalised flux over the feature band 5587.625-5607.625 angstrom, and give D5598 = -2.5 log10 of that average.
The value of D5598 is 0.13 mag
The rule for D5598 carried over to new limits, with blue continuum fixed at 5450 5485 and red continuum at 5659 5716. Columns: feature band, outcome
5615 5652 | 0.069 mag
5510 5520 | 0.089 mag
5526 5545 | -0.025 mag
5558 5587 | 0.019 mag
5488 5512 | 0.033 mag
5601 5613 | 0.036 mag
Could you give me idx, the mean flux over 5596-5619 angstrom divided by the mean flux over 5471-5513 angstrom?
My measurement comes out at 1.05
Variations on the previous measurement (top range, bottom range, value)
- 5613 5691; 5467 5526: 1.10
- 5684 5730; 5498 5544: 1.17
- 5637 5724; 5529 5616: 1.09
